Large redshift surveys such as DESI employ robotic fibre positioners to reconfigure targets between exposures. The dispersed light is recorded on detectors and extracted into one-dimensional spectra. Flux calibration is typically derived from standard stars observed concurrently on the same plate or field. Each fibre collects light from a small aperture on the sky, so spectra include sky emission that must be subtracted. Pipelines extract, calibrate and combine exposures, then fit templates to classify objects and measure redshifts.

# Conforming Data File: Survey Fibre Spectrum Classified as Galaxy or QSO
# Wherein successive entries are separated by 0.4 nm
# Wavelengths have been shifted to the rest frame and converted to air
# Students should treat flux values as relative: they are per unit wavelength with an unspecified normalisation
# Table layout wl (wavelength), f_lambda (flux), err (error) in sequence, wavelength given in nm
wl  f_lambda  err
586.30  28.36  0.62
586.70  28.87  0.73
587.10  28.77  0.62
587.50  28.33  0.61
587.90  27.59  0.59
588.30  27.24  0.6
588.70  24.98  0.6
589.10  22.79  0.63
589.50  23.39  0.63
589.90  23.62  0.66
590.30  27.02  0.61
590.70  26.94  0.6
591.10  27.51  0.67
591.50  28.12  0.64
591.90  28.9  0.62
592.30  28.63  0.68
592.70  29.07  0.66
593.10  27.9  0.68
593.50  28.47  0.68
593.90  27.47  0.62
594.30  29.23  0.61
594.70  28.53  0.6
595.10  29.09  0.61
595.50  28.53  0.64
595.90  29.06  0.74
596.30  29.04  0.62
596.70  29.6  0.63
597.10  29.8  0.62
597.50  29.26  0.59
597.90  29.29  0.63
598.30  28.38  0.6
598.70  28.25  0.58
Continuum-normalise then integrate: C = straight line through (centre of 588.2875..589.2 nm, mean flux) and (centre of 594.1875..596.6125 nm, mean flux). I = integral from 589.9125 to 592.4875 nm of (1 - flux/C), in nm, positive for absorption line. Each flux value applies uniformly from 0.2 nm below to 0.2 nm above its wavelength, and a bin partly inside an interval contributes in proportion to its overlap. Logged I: -0.12 nm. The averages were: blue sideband 24.8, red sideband 28.9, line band 27.5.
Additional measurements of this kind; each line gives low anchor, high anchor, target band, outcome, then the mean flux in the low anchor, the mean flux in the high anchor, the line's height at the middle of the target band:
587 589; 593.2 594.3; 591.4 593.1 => -0.04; 27.1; 28.2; 27.9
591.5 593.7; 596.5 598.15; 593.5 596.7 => 0.03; 28.6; 29.5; 29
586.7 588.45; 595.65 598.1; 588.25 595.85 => 0.38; 28.1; 29.3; 28.7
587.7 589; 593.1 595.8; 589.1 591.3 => 0.13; 26.3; 28.5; 27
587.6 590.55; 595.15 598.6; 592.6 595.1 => -0.07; 25.4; 29.1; 27.6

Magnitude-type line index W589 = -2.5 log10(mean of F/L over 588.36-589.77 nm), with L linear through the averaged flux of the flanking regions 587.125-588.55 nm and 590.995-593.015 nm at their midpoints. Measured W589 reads 0.16 mag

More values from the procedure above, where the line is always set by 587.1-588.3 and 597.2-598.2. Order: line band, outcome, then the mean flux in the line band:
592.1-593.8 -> 0.01 mag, 28.5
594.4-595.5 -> 0.00 mag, 28.8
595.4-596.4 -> 0.00 mag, 28.9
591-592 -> 0.01 mag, 28.2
